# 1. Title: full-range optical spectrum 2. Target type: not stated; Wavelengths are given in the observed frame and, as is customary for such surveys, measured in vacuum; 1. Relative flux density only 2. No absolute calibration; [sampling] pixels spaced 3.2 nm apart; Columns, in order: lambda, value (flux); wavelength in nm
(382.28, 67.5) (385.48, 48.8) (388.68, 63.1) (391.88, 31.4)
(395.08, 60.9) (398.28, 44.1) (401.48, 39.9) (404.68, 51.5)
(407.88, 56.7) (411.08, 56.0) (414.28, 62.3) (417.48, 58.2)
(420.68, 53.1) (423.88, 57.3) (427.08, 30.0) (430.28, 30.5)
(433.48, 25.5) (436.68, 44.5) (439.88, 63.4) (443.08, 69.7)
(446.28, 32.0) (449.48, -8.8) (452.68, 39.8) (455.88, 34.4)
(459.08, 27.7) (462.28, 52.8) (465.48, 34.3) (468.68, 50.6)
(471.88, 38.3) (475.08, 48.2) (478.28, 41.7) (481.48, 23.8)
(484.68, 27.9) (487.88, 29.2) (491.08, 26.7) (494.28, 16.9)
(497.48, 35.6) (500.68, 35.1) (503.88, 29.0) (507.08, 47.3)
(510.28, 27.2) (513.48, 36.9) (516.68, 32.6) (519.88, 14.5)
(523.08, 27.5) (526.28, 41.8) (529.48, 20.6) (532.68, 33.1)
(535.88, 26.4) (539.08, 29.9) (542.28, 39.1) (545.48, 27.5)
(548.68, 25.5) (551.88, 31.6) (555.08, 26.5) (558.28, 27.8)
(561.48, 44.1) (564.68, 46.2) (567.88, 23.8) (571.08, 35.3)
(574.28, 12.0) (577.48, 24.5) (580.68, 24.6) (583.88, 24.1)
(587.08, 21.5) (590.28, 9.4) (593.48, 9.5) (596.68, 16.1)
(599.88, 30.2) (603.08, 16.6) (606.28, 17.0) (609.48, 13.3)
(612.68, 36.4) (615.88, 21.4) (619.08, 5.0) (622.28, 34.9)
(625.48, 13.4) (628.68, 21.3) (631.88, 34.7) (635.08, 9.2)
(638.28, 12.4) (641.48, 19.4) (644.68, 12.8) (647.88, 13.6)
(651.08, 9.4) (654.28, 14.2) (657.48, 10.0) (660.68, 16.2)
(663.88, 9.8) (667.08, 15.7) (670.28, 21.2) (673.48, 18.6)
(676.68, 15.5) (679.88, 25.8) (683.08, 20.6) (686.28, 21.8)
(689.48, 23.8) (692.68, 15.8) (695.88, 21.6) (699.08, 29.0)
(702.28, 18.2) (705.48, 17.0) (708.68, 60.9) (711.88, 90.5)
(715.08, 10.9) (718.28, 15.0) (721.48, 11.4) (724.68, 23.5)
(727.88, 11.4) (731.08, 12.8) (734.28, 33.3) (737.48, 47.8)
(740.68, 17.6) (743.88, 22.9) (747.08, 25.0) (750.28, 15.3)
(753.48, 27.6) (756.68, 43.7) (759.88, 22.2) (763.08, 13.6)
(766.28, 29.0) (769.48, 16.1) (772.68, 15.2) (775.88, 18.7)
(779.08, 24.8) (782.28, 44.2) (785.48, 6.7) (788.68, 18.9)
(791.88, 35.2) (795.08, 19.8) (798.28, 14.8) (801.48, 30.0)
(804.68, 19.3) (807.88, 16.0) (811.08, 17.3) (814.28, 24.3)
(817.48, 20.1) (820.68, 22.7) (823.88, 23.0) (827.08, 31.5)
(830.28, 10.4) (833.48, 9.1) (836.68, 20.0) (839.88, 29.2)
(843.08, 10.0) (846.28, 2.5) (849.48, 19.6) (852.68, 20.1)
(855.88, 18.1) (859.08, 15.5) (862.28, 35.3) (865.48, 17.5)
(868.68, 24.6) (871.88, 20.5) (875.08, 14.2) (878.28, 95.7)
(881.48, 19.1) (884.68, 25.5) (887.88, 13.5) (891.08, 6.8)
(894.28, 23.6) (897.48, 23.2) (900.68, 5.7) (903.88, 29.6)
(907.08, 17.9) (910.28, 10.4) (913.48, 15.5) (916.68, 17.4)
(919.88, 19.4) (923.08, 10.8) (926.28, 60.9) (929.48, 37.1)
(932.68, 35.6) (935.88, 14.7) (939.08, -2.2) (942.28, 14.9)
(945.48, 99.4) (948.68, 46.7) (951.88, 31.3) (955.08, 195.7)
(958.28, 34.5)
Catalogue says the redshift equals 0.91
